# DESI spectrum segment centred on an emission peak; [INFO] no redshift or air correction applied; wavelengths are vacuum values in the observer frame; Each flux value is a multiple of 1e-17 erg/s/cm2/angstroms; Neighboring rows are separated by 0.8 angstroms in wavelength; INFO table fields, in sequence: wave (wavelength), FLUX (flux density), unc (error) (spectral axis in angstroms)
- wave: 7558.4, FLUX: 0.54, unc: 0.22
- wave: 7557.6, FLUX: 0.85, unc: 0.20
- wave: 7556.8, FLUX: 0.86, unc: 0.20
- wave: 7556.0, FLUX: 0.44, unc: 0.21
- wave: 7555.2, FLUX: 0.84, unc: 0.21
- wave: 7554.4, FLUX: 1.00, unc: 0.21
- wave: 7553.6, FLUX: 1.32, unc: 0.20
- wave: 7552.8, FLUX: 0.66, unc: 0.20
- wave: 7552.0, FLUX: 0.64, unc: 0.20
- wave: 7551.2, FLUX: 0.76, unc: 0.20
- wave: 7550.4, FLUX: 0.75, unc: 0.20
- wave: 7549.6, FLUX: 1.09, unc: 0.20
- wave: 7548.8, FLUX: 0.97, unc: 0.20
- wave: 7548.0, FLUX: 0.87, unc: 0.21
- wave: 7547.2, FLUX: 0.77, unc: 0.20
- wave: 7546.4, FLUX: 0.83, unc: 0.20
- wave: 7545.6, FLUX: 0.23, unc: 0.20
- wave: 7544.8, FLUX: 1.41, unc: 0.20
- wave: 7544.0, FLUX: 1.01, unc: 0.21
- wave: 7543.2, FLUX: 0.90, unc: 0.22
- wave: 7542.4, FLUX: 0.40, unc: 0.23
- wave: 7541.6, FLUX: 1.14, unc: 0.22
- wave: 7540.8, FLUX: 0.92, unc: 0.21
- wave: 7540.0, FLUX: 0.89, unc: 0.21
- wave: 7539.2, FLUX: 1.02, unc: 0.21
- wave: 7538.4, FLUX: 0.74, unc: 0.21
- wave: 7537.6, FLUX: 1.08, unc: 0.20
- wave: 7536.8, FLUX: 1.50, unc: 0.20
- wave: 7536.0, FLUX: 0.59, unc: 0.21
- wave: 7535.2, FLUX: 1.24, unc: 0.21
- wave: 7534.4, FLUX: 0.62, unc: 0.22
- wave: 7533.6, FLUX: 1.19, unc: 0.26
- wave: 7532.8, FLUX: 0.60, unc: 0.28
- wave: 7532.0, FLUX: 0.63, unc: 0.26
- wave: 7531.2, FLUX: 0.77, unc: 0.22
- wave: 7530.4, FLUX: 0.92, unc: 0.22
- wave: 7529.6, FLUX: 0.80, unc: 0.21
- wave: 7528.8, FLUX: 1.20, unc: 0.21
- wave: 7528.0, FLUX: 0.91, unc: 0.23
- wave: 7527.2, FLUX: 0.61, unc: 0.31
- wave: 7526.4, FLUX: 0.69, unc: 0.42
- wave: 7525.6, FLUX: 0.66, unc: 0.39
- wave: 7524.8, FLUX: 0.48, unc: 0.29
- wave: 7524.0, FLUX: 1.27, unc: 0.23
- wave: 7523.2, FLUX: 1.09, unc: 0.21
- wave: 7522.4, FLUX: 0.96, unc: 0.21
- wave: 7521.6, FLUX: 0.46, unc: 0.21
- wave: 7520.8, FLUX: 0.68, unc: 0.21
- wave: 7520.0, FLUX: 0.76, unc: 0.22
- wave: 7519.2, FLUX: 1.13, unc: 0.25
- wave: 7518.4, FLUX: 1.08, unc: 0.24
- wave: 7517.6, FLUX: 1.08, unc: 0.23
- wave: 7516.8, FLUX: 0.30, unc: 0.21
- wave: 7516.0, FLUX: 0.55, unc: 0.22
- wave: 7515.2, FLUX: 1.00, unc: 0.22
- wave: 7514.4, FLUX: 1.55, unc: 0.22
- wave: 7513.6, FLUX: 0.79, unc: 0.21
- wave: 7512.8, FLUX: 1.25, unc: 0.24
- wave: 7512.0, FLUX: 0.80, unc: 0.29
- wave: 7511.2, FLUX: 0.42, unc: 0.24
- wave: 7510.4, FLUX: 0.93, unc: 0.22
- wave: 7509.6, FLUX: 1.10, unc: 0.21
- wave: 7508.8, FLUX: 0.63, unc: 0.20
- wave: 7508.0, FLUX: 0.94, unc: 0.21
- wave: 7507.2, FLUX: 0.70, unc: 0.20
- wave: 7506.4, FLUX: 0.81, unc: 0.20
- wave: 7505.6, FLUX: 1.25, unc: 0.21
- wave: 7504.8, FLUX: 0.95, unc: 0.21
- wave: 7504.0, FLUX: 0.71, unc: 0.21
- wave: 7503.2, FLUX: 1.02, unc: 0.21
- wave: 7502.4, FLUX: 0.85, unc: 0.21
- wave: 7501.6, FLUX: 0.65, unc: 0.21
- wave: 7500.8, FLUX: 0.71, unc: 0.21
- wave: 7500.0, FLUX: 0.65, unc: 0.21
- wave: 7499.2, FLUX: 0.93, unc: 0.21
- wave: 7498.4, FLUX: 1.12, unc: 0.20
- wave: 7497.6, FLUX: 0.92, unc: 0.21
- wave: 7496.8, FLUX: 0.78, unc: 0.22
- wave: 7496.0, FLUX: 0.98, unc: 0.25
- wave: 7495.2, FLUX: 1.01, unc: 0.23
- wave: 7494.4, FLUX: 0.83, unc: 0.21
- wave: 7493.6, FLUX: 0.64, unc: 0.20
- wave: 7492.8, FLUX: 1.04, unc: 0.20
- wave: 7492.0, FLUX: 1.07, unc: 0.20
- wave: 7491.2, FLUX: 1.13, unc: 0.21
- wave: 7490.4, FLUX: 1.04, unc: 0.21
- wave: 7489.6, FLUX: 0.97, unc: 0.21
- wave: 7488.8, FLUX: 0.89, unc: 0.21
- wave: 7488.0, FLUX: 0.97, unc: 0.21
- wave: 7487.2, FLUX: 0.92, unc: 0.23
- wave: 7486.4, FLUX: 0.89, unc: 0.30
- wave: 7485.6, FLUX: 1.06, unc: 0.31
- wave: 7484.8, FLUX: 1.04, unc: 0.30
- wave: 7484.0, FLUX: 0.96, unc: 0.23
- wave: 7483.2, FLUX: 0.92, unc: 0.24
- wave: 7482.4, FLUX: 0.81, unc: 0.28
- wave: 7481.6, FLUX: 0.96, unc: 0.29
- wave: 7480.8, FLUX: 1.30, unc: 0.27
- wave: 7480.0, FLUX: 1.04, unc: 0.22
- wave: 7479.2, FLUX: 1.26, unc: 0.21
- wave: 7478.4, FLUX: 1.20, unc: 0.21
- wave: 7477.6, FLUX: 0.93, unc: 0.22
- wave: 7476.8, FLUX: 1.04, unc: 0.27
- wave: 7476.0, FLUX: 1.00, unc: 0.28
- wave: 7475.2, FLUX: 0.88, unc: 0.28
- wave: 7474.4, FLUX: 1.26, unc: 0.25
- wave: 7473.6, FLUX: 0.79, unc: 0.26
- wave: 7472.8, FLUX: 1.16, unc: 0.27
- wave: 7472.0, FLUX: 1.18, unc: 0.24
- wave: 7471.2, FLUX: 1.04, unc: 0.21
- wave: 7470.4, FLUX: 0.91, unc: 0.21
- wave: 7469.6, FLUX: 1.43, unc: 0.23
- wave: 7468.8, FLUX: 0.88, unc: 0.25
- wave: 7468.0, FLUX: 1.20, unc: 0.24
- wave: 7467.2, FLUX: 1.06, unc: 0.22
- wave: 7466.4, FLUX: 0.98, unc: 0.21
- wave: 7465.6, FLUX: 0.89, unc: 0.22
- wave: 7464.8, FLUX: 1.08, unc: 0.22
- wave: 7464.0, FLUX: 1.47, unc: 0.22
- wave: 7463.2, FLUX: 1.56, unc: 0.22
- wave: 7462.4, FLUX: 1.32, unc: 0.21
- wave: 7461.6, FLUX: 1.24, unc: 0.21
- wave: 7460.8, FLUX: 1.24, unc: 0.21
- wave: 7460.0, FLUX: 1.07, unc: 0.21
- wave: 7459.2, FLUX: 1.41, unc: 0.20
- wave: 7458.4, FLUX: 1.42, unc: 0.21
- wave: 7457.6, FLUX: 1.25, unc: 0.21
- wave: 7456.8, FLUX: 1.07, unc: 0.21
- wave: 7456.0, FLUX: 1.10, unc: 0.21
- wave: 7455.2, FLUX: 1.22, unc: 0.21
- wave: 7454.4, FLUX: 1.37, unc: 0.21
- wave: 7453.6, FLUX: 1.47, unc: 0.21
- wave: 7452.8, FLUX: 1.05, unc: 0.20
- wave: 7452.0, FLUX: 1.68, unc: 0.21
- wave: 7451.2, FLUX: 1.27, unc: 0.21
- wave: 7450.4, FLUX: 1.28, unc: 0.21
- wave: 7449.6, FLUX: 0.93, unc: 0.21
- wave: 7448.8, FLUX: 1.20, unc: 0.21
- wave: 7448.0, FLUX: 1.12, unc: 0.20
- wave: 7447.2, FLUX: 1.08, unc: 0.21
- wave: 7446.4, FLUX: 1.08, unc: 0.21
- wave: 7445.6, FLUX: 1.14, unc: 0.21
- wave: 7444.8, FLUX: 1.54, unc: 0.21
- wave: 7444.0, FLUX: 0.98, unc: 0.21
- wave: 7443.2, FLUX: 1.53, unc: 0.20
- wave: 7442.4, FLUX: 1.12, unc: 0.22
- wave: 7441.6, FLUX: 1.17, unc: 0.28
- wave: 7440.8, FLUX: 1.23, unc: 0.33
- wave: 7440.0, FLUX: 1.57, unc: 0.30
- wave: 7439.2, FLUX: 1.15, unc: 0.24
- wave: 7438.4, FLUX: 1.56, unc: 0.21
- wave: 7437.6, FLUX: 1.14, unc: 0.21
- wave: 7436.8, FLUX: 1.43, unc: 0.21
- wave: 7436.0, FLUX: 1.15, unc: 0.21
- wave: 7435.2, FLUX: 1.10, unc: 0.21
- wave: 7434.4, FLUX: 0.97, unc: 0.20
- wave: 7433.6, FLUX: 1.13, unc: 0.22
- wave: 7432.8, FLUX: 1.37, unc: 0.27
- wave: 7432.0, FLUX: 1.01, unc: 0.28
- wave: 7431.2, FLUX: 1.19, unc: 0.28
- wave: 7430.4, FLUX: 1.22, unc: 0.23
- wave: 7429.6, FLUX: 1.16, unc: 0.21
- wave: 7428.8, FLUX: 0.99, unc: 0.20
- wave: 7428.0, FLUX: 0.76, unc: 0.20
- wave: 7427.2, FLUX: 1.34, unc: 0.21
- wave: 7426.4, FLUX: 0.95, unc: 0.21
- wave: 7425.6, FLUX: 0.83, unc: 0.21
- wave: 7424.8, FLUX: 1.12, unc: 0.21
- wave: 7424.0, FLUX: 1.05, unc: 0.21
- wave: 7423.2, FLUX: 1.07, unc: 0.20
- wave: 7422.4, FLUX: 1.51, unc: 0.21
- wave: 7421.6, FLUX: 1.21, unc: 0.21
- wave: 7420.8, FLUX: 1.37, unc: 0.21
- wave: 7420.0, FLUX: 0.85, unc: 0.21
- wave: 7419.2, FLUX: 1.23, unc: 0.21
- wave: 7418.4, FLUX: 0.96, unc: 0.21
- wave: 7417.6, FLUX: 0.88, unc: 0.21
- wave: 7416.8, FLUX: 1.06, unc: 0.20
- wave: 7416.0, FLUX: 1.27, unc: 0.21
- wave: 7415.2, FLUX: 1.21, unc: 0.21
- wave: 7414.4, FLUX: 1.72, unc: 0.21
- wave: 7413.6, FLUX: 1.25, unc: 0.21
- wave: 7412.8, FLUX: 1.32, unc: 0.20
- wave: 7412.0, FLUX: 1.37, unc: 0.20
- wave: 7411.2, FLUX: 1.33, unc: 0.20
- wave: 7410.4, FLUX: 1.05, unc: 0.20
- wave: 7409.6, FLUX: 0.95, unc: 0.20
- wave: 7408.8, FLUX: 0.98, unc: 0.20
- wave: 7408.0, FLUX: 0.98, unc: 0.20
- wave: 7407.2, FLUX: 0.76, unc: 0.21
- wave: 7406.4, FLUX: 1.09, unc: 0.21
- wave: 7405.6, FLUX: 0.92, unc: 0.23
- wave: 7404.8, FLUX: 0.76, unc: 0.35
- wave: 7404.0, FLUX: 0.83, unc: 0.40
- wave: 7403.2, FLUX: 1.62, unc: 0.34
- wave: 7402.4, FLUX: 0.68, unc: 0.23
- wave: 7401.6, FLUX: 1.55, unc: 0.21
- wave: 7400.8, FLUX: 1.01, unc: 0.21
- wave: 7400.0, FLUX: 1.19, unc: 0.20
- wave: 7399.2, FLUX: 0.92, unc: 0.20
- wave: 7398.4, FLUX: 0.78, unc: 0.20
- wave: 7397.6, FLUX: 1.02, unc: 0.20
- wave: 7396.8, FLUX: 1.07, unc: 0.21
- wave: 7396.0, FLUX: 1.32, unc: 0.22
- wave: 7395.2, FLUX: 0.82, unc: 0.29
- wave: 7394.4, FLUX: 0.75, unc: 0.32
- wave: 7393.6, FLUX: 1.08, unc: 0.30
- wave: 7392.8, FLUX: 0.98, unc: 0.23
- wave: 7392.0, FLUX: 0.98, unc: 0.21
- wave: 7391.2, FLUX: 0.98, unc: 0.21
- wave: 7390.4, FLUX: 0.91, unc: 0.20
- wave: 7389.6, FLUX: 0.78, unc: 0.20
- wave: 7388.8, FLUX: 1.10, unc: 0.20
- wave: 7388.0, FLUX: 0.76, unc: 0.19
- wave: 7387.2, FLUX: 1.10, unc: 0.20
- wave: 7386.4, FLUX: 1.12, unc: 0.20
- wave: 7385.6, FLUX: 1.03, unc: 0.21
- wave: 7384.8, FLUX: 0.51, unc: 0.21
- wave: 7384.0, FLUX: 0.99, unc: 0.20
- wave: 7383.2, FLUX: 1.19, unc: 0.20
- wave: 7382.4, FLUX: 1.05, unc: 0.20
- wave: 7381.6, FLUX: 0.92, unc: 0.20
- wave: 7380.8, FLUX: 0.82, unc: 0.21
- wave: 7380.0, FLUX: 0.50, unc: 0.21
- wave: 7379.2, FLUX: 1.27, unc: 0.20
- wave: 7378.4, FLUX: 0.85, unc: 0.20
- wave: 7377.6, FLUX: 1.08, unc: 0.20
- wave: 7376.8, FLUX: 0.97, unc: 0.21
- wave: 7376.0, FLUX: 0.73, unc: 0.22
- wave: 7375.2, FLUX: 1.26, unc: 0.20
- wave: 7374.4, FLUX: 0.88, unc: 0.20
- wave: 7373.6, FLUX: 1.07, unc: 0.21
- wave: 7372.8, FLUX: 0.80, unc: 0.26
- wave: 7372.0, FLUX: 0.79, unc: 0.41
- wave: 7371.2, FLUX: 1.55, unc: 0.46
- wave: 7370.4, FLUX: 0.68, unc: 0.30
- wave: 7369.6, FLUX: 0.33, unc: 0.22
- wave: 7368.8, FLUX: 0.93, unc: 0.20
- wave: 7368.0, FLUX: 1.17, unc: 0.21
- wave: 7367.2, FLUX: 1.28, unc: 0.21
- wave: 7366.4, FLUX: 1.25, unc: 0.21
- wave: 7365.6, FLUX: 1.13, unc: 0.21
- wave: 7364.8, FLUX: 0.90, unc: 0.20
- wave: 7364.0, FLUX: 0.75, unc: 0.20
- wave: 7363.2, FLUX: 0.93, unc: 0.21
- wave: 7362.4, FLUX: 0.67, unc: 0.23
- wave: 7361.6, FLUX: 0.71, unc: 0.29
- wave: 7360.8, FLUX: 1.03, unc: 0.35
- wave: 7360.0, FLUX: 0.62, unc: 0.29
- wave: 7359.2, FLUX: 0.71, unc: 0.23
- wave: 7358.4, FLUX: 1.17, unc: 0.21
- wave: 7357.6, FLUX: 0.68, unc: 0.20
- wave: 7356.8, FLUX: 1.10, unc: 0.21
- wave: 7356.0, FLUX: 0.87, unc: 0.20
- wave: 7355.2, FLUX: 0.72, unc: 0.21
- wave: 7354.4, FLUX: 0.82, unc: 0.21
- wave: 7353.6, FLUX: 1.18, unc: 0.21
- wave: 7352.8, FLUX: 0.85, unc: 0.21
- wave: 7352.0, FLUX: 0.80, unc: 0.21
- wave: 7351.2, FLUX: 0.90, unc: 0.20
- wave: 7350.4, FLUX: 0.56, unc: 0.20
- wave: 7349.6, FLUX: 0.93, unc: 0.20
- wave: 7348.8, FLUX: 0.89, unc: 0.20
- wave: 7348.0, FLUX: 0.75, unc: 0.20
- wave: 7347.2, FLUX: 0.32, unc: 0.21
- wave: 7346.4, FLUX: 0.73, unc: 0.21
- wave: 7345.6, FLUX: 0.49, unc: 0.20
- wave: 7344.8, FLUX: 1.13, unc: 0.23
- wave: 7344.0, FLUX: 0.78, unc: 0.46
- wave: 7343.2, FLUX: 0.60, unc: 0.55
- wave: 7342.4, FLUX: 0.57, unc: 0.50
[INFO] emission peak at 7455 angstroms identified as Mg II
